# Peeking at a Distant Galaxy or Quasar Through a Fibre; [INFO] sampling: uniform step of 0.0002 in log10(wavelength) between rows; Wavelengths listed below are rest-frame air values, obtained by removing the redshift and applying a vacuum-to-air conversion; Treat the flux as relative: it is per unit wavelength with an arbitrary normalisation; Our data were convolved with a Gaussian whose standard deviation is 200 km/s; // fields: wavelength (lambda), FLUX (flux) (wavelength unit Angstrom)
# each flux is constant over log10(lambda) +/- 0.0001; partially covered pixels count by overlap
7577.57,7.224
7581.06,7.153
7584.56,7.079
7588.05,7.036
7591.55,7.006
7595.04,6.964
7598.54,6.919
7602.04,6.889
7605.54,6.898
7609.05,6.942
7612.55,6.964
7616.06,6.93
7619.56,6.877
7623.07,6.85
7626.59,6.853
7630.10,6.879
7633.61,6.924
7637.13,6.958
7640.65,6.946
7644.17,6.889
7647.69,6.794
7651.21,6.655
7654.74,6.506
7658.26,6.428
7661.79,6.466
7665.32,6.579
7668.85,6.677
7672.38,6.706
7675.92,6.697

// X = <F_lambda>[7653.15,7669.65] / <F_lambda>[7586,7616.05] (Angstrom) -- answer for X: 0.94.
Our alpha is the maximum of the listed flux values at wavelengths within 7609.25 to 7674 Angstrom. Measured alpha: 6.964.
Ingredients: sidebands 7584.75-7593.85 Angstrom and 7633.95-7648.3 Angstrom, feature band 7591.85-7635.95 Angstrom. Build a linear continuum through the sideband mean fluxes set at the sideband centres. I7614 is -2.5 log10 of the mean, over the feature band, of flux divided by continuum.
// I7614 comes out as 0.01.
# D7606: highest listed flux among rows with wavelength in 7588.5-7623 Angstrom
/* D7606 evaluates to 7.006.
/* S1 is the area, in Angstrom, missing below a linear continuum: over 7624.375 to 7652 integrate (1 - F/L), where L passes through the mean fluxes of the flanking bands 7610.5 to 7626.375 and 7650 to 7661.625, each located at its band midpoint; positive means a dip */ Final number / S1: -0.7 Angstrom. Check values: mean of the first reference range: 6.9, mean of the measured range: 6.87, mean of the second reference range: 6.51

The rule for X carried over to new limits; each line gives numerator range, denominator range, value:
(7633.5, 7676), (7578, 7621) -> 0.96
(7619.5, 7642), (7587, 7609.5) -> 0.99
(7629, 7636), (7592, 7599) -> 0.99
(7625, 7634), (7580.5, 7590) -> 0.97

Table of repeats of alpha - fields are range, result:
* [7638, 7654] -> 6.946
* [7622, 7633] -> 6.879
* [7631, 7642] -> 6.958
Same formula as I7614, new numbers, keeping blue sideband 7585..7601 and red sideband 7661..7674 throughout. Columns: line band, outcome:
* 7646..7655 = 0.00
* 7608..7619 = -0.01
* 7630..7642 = -0.02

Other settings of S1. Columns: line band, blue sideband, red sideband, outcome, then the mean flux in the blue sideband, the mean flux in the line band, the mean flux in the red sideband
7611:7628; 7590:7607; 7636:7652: 0.0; 6.94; 6.89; 6.86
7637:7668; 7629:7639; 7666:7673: 0.5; 6.92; 6.68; 6.67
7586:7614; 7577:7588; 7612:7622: 0.3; 7.12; 6.95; 6.92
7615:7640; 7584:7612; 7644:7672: -0.4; 6.96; 6.9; 6.61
